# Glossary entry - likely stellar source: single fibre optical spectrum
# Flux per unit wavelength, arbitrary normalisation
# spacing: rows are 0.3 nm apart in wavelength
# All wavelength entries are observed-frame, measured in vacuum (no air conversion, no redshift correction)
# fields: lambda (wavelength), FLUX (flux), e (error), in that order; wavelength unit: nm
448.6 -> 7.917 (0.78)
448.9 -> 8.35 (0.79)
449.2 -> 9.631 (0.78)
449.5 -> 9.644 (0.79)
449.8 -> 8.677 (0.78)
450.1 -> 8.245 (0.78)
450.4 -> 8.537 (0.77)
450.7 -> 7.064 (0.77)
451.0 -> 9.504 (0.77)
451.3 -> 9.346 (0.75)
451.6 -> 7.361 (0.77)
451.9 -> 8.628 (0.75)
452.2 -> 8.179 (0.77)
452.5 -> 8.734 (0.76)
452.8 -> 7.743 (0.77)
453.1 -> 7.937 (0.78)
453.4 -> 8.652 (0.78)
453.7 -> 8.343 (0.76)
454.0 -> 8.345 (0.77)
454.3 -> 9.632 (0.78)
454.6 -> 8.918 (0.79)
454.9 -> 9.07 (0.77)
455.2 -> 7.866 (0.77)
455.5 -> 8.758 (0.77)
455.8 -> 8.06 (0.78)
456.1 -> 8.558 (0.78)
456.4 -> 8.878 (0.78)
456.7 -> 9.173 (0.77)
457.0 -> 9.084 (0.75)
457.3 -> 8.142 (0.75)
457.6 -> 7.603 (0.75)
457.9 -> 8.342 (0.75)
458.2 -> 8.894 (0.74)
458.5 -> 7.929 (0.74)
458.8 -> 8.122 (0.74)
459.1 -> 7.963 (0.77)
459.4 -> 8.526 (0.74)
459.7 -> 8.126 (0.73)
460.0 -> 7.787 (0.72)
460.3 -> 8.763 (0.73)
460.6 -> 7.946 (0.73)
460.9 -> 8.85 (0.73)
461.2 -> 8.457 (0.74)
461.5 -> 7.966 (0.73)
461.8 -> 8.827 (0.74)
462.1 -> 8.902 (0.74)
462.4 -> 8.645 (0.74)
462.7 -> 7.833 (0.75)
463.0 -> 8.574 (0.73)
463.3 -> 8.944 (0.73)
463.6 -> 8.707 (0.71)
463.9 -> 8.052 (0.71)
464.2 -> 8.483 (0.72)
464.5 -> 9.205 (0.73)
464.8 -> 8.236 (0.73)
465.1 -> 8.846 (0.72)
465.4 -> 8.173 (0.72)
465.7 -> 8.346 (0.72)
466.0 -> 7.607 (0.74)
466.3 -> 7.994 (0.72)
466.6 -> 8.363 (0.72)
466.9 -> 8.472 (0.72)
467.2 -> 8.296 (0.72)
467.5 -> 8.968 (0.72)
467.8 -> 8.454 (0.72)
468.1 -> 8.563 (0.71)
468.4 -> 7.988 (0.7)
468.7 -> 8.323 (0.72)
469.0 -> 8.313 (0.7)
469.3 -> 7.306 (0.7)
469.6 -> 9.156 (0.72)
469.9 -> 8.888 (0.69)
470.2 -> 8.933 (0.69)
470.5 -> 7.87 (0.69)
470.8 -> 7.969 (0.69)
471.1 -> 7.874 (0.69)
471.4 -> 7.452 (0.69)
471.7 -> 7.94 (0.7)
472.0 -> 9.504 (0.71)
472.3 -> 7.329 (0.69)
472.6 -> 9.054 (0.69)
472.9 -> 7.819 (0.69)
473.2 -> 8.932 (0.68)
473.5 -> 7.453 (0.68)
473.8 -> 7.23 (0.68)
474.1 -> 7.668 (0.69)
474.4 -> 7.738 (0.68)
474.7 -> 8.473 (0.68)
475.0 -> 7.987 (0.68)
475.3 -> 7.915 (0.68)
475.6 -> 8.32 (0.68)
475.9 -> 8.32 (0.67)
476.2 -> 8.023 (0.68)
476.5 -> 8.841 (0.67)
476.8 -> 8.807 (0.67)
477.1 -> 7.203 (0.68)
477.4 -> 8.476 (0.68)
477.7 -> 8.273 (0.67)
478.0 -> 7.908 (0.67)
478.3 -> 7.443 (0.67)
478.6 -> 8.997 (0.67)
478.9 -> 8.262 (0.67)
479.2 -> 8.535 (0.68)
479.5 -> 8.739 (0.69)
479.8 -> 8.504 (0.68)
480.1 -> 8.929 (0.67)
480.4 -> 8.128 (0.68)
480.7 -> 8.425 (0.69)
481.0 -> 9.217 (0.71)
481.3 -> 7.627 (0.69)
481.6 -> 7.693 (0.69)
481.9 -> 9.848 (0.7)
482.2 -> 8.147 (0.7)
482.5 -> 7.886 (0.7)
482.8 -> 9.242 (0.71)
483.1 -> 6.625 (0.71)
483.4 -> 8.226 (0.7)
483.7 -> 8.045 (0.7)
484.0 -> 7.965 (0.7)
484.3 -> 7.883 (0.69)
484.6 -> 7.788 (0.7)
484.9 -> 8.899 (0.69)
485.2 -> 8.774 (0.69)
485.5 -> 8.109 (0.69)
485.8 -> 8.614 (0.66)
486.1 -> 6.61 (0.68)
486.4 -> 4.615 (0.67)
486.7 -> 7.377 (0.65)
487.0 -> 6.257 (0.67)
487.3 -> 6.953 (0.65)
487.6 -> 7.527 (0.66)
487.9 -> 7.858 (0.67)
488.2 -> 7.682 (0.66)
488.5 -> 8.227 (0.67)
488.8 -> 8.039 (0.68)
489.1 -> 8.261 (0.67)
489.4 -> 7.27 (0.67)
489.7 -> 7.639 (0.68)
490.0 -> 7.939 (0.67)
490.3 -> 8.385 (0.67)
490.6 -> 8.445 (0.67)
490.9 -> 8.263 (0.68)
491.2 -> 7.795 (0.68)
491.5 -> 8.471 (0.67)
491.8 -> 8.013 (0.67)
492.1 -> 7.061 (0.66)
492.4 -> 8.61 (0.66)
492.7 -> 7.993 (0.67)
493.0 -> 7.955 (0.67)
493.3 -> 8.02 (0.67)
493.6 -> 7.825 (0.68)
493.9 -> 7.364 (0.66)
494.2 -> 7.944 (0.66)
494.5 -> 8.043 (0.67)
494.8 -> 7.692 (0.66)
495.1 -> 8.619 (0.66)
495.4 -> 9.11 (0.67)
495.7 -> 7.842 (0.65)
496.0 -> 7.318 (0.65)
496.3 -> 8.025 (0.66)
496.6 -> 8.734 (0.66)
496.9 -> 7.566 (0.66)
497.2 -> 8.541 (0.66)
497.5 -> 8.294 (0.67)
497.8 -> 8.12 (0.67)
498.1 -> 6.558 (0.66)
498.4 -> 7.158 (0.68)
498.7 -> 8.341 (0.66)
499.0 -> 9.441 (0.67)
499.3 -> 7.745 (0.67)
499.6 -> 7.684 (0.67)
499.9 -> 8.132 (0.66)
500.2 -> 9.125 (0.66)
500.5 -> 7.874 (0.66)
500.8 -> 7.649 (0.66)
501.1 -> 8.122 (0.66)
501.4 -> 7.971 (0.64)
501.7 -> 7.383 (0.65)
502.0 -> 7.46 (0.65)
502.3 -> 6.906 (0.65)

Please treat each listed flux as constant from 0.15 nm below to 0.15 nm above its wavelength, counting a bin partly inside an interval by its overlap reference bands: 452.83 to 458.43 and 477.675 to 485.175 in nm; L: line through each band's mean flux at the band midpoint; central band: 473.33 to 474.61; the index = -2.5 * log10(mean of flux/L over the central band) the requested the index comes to 0.11 mag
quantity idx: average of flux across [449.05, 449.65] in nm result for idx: 9.64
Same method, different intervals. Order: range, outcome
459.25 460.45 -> 8.3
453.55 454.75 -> 8.81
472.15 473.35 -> 8.28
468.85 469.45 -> 7.81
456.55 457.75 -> 8.5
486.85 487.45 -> 6.61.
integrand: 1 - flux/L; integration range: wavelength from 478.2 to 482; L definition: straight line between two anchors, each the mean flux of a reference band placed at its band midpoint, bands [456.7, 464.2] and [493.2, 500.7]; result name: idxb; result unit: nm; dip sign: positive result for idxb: -0.13 nm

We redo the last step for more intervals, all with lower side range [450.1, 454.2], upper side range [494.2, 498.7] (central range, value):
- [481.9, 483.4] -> -0.02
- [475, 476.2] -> 0.00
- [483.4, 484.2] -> 0.00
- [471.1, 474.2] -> 0.05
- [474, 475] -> 0.02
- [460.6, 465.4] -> -0.16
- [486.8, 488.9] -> 0.15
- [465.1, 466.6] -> 0.02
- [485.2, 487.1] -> 0.23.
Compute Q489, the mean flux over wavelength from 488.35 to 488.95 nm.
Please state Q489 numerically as 8.13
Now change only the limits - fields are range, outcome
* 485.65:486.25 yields 7.61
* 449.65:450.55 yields 8.49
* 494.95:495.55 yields 8.86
